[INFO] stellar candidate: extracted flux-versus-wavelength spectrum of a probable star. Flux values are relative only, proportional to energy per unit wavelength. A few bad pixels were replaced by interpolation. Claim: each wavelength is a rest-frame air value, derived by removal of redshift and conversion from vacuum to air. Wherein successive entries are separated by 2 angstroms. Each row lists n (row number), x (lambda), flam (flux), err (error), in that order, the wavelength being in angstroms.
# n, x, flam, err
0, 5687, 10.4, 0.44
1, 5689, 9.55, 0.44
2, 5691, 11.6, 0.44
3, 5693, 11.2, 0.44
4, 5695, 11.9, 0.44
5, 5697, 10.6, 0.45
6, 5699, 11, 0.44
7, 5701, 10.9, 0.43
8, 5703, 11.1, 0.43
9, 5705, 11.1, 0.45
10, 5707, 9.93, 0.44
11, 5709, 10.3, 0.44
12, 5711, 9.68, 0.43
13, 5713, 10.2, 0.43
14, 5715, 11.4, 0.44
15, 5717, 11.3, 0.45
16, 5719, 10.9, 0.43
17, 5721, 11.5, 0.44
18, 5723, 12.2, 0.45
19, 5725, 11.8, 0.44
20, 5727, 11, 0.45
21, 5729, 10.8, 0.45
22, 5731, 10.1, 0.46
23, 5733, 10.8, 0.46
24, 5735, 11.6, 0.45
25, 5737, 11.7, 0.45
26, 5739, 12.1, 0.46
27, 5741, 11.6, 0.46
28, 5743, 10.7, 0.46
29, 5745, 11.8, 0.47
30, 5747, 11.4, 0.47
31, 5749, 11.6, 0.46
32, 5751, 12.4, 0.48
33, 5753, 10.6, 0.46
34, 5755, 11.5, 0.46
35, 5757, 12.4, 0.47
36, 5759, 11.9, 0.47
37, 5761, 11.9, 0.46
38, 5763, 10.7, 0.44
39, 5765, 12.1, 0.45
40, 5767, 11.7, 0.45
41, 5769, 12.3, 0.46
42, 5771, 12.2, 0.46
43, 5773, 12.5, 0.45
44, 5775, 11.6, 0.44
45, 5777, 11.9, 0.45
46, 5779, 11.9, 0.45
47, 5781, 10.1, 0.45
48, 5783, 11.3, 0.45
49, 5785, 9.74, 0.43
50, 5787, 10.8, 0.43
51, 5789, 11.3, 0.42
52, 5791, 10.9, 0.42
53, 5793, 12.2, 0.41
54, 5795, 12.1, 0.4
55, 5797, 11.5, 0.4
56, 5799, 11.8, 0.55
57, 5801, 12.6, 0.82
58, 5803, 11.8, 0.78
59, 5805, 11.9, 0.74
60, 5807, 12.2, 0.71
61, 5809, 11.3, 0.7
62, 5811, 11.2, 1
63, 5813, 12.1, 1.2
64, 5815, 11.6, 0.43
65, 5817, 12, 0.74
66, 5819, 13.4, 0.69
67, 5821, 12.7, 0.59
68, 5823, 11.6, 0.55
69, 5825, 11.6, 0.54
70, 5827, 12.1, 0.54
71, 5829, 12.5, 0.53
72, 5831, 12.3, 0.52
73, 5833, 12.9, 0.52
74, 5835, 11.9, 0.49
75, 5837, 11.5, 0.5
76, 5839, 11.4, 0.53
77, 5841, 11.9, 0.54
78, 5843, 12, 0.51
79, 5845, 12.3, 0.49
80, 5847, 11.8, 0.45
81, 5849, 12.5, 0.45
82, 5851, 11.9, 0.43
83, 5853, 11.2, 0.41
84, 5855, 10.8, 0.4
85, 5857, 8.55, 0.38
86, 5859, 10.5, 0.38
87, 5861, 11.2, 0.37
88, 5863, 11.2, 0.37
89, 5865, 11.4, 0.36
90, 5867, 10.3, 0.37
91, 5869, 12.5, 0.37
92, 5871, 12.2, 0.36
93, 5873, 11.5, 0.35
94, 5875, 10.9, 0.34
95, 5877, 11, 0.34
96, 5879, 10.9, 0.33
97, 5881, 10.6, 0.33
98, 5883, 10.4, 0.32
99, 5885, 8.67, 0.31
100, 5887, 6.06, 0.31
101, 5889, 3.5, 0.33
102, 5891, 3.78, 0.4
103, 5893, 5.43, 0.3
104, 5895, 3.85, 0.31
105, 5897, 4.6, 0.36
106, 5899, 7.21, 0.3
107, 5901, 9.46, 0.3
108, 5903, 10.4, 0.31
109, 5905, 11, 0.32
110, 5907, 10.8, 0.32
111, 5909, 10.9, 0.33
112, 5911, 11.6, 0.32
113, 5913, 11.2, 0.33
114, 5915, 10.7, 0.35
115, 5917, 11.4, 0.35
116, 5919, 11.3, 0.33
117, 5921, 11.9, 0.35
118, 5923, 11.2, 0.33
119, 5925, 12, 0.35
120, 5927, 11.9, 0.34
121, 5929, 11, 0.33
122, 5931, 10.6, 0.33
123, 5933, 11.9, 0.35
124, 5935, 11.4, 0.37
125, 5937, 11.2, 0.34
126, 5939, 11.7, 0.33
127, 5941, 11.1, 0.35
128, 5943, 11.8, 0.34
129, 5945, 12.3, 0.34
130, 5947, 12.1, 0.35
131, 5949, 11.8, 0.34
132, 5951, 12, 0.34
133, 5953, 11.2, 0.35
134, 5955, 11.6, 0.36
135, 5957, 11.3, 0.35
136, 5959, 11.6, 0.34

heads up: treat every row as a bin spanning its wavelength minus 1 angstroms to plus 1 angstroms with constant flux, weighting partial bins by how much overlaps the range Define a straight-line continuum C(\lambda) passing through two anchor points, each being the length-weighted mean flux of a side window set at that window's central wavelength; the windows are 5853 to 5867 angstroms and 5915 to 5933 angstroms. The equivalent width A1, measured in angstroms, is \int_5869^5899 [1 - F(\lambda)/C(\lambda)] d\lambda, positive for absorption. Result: 7.3 angstroms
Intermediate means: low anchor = 10.6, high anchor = 11.4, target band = 8.22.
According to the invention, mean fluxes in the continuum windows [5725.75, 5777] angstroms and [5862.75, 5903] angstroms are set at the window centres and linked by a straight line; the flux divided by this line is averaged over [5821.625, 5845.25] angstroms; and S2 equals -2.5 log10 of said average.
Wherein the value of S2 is -0.22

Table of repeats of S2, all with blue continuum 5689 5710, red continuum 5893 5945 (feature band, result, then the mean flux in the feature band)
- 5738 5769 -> -0.084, 11.6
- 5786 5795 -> -0.068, 11.4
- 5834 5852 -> -0.128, 11.9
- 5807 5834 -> -0.141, 12.1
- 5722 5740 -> -0.051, 11.3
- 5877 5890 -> 0.222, 8.56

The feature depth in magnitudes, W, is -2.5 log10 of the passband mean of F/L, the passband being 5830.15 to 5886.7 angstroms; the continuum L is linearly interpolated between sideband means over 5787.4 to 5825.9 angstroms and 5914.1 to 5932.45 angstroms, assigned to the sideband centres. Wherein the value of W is 0.040 mag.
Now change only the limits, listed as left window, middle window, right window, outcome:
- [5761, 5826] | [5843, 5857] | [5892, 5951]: -0.03 mag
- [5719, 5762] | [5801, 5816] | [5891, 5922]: -0.12 mag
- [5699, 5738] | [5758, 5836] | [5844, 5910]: -0.15 mag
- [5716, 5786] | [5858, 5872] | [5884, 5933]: -0.15 mag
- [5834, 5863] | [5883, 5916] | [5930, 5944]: 0.36 mag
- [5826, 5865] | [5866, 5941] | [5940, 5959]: 0.17 mag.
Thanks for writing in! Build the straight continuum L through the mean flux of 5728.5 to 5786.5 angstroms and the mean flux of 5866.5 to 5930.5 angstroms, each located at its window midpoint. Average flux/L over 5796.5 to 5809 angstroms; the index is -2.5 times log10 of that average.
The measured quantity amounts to -0.10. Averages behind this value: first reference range 11.5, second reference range 9.69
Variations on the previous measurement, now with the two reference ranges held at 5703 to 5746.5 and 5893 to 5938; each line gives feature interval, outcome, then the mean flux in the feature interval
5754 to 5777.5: -0.10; 11.9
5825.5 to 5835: -0.16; 12.3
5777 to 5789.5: -0.01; 10.9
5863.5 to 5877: -0.10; 11.4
